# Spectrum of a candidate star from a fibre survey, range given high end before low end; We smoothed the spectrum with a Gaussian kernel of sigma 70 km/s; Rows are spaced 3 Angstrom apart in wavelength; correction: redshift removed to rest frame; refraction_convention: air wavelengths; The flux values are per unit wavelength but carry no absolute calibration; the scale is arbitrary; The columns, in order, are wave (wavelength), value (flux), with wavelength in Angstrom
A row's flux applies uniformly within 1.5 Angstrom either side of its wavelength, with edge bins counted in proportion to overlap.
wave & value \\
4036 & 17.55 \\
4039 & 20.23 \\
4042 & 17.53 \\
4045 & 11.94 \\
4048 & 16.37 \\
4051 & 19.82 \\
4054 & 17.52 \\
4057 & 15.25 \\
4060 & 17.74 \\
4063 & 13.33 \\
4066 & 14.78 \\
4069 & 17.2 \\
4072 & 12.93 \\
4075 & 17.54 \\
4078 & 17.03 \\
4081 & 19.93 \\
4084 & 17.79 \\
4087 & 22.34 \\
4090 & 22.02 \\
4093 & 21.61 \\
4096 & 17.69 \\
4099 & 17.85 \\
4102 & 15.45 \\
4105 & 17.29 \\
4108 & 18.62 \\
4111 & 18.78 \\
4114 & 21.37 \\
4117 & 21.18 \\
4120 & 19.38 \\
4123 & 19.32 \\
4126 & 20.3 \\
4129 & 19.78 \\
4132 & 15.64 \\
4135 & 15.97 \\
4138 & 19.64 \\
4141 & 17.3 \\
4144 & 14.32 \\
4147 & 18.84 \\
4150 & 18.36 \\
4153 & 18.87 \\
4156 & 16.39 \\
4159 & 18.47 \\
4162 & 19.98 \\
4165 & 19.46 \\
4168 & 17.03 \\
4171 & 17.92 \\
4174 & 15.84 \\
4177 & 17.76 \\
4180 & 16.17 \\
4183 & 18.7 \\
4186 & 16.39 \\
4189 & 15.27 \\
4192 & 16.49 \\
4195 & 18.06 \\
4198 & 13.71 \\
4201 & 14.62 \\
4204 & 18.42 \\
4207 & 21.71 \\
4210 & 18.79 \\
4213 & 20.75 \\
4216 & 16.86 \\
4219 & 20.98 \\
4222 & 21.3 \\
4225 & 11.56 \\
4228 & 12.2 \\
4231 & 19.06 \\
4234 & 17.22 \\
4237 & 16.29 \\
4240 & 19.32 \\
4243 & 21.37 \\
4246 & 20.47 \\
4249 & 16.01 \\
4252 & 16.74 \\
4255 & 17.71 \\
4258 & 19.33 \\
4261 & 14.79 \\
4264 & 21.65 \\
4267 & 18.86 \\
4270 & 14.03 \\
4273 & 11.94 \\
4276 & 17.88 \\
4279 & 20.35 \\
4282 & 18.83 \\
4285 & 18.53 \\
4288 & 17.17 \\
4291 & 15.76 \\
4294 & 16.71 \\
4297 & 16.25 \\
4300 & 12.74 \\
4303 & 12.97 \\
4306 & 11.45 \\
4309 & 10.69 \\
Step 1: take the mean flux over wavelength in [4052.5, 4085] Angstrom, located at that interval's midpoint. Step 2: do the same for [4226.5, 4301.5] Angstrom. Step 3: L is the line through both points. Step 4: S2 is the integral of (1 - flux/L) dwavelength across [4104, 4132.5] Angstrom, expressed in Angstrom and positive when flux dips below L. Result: -4.6 Angstrom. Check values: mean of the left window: 16.4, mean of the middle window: 19.3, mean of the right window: 17.2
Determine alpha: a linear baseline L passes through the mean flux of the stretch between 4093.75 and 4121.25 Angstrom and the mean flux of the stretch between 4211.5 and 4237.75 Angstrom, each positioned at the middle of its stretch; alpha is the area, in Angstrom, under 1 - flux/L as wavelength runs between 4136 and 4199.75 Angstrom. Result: 2.4 Angstrom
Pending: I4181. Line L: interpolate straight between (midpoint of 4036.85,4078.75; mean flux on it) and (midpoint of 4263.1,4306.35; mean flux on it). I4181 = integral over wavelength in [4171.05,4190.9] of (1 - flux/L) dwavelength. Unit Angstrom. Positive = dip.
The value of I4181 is -0.47 Angstrom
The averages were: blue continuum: 16.4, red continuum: 16.4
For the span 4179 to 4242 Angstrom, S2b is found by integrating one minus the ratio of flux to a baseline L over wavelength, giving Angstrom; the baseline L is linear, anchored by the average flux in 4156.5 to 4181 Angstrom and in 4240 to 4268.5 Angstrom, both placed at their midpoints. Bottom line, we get 2.8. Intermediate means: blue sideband 17.8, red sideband 18.6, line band 17.4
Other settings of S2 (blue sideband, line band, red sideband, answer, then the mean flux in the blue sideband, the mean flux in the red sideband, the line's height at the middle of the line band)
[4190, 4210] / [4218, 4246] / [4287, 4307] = -2.36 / 17.2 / 14.7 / 16.4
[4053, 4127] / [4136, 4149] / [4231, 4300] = 0.34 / 18.2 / 17.5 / 18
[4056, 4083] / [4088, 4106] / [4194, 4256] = -2.50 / 16.2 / 17.8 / 16.5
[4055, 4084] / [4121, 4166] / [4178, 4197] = -4.25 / 16.3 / 16.8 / 16.6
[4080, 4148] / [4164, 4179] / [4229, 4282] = 0.73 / 18.8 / 17.8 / 18.4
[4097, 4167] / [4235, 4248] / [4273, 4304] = -1.57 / 18.4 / 16.5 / 17.1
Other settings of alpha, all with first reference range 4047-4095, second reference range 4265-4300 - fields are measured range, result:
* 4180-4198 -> 0.6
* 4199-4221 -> -2.2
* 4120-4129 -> -1.2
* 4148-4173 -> -1.3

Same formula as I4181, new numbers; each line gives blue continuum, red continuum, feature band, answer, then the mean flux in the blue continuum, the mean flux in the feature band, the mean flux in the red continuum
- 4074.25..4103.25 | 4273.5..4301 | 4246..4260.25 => -0.21 Angstrom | 19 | 17.6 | 17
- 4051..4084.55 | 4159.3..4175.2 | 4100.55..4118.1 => -1.54 Angstrom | 16.6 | 18.7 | 18.1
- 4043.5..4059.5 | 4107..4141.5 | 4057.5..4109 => -0.53 Angstrom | 16.3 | 17.7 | 19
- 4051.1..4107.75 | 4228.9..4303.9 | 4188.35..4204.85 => 1.28 Angstrom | 17.6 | 16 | 17.3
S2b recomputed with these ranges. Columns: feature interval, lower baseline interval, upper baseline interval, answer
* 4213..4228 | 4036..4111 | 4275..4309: -0.87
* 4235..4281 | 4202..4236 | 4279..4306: -2.15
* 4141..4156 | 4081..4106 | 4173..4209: 0.37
